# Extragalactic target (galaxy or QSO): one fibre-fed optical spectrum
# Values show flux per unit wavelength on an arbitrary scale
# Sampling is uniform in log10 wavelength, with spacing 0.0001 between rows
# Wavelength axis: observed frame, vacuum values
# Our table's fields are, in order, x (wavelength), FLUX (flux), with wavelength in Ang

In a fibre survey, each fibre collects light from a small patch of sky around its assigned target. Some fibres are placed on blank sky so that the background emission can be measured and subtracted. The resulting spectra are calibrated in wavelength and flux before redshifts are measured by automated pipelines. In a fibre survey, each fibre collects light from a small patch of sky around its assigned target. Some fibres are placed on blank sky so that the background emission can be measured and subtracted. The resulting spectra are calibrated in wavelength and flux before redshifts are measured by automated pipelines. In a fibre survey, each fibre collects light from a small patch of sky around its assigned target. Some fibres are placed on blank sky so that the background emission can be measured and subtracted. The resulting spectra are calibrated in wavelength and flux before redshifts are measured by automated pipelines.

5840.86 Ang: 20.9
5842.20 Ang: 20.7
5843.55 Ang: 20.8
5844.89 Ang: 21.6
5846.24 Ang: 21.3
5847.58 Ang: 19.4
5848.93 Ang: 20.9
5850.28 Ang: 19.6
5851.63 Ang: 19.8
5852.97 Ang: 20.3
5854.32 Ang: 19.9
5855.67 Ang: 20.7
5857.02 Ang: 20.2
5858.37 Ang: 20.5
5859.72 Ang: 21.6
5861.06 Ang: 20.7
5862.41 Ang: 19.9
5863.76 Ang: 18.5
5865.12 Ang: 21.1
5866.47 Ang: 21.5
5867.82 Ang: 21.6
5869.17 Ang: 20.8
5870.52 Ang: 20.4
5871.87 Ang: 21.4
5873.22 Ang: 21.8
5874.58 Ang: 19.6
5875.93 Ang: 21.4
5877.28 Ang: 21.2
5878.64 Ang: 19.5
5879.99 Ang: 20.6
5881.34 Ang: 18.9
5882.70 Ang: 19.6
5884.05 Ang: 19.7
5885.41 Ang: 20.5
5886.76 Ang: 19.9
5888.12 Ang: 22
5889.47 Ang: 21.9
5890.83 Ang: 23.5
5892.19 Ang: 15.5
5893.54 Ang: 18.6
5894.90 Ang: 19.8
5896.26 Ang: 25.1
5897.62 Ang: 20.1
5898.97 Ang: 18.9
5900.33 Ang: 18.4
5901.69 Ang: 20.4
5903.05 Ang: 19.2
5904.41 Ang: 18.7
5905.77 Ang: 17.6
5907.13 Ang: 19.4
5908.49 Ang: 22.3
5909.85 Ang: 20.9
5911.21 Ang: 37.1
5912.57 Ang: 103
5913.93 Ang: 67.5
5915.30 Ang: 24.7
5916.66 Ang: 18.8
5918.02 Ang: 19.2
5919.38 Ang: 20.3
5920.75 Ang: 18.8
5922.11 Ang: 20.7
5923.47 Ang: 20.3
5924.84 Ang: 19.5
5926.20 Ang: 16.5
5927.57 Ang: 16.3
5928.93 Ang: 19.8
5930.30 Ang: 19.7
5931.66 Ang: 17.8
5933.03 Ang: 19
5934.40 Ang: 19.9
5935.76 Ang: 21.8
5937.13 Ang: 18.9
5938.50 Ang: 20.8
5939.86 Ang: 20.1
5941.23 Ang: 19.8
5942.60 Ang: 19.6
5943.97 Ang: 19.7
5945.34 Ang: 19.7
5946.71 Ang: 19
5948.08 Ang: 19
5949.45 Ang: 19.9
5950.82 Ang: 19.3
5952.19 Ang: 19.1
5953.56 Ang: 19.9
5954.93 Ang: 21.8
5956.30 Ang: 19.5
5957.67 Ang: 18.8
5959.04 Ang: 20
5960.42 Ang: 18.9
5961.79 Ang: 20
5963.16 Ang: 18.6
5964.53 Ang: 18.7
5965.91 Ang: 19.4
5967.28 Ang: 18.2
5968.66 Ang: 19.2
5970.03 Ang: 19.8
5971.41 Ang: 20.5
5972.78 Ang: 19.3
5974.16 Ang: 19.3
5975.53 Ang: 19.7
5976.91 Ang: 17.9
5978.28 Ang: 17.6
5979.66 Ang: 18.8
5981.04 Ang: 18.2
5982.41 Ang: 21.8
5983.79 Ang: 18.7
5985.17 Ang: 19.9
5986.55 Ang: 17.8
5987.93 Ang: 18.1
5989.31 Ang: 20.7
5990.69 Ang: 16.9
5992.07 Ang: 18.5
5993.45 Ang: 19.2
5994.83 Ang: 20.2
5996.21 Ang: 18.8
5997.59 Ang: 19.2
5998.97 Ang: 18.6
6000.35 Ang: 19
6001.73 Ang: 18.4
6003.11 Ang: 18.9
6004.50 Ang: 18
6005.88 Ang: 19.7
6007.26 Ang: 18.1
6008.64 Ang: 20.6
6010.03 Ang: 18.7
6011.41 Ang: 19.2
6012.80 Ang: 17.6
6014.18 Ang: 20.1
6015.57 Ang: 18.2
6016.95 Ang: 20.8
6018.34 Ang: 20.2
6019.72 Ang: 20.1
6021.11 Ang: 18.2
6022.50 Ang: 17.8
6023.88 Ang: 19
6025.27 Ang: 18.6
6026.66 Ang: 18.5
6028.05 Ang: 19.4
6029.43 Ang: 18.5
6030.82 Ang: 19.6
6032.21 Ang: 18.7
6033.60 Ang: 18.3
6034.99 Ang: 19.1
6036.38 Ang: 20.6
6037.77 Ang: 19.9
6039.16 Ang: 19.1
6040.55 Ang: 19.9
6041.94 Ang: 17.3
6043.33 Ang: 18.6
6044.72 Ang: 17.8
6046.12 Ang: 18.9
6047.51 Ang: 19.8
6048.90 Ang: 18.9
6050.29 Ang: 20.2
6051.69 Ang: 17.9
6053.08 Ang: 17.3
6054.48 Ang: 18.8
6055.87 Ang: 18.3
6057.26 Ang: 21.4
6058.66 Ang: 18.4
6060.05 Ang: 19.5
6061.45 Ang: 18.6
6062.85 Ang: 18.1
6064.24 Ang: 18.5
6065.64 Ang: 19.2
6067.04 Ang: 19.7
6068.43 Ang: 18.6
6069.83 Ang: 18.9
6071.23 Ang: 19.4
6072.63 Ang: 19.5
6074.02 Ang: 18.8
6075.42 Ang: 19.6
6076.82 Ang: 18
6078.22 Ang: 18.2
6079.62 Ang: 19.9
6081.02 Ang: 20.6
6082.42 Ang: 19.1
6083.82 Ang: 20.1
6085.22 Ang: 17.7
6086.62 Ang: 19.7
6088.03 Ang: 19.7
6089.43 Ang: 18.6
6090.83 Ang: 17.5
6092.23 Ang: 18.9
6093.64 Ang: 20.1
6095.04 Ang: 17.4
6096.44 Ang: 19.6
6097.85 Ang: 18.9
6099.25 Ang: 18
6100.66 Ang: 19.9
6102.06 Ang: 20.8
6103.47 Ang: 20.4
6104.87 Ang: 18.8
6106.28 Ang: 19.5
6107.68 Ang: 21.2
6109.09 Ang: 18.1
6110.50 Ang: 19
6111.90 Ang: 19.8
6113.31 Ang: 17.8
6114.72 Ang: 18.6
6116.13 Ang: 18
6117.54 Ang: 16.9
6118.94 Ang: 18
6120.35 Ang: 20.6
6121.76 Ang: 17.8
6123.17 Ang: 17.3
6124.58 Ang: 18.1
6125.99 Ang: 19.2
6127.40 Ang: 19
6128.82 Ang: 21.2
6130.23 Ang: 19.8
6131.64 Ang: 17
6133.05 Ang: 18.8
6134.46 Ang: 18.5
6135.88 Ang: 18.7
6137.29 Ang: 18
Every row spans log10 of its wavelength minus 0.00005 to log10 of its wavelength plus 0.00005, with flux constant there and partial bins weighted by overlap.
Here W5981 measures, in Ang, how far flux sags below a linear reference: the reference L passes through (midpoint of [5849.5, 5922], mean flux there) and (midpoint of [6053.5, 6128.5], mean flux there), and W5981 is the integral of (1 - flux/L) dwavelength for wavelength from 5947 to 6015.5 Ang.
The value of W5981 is 6.6 Ang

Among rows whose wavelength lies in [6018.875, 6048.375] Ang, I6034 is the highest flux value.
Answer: 20.6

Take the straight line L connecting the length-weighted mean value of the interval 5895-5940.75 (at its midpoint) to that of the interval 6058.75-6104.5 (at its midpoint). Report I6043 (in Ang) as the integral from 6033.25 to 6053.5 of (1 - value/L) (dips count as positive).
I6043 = 1.4 Ang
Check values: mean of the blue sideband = 24.2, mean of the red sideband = 19.1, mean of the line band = 18.9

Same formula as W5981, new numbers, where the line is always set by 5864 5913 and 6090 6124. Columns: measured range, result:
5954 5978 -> 2.21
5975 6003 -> 2.71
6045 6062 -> 0.71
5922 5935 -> 1.84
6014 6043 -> 1.60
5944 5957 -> 1.14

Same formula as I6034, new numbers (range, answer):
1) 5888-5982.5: 103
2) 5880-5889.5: 22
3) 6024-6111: 21.4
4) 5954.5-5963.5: 21.8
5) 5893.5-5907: 25.1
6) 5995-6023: 20.8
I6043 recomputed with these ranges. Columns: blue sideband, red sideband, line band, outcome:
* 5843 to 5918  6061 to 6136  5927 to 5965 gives 4.05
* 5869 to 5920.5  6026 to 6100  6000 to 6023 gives 1.69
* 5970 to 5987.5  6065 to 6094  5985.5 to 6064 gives 0.77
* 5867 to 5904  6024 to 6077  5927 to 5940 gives 0.36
